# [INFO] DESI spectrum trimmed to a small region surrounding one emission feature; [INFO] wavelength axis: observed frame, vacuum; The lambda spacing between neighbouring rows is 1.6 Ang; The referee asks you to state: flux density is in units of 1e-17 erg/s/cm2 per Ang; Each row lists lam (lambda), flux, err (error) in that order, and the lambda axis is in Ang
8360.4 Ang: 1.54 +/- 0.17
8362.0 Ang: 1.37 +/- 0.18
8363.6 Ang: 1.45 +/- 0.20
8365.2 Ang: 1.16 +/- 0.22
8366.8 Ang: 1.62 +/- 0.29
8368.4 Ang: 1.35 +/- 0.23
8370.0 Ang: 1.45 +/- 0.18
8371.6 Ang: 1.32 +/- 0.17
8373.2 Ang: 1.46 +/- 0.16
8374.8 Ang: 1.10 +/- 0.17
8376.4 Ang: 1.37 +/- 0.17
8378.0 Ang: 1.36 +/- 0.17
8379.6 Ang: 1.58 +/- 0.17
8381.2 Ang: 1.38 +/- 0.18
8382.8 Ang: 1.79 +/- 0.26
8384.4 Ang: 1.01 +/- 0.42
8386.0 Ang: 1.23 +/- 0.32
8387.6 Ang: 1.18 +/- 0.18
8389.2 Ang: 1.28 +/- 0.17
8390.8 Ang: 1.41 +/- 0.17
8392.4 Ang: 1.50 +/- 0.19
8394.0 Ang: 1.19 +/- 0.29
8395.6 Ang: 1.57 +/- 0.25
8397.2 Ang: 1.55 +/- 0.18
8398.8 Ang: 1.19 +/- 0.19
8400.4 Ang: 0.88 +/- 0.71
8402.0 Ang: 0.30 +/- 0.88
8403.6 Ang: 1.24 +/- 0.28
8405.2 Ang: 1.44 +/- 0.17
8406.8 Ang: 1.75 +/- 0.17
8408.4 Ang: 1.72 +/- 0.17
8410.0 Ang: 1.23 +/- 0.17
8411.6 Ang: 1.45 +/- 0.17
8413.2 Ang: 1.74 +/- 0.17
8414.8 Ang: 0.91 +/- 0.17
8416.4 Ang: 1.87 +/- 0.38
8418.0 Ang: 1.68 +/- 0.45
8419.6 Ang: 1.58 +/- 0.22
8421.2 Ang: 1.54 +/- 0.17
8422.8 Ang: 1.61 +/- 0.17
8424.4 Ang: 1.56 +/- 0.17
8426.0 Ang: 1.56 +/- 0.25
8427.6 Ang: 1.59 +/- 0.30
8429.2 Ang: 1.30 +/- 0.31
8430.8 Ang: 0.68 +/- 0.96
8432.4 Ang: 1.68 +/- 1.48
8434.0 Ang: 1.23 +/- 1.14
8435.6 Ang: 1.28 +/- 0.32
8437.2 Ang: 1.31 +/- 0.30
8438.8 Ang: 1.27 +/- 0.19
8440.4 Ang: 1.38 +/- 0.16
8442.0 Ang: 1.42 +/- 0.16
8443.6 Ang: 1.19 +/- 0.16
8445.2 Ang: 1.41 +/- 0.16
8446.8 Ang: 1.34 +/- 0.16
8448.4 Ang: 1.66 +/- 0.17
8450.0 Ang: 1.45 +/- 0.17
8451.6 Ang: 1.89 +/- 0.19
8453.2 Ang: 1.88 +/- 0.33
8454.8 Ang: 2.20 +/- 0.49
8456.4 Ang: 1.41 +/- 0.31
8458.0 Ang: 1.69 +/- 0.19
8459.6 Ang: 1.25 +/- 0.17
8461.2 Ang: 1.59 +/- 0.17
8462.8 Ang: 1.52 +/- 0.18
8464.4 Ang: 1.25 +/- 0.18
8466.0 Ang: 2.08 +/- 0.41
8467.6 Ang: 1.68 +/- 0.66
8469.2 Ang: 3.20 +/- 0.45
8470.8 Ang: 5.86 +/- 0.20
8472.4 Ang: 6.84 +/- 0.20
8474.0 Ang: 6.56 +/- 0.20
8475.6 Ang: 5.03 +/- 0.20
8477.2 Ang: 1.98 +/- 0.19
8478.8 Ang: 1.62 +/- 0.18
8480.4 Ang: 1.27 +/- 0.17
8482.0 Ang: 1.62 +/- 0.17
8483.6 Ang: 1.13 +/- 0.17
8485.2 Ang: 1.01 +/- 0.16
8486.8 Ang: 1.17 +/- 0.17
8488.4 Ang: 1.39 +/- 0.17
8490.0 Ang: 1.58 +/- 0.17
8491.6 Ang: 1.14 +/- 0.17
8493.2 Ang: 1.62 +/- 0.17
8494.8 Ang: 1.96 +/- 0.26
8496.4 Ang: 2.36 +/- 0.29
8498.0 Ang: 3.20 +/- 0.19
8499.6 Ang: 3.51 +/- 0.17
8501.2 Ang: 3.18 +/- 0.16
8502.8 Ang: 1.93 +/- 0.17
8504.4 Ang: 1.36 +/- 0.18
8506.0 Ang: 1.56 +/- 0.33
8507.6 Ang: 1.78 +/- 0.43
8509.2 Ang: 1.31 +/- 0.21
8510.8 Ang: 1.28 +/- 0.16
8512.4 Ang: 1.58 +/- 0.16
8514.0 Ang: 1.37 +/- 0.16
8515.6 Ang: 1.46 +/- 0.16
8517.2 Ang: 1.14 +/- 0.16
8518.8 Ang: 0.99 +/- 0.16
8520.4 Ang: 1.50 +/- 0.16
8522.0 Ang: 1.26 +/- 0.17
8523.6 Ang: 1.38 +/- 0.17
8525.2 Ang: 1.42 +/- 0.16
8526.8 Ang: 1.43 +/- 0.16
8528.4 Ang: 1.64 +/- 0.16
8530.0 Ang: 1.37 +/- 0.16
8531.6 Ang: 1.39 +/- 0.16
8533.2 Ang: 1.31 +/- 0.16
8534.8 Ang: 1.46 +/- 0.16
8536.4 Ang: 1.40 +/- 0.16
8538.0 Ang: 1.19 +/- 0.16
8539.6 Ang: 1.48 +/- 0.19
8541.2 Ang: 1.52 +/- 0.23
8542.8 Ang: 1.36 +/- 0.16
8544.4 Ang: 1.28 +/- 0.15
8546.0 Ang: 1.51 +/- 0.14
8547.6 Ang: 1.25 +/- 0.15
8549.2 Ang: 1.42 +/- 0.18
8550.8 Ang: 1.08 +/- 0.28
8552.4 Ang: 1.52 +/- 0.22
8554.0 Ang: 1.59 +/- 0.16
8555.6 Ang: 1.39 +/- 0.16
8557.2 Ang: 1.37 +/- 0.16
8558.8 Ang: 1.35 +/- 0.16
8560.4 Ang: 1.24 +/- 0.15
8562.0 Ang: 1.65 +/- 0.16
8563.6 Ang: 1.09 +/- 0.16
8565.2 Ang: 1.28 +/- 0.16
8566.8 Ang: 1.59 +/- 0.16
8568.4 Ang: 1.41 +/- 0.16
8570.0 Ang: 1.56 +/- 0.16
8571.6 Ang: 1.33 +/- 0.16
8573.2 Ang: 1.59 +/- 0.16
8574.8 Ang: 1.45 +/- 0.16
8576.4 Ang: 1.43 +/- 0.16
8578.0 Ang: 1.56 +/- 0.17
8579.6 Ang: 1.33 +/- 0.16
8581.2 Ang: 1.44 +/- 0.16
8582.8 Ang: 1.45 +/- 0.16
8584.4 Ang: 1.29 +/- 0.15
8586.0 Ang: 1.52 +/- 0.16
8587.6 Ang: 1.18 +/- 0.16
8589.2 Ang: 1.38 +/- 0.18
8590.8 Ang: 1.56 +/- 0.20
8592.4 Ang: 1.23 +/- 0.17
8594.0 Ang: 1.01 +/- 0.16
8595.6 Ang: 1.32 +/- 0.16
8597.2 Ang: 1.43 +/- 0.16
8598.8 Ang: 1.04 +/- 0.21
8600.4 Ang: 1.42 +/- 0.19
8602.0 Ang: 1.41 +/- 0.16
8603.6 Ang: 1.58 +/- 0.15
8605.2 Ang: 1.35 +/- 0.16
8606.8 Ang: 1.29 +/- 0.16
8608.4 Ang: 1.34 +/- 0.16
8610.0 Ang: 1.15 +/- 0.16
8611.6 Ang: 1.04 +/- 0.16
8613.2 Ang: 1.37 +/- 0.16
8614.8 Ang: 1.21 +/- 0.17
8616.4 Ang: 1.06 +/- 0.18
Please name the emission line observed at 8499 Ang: [N II] 6583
